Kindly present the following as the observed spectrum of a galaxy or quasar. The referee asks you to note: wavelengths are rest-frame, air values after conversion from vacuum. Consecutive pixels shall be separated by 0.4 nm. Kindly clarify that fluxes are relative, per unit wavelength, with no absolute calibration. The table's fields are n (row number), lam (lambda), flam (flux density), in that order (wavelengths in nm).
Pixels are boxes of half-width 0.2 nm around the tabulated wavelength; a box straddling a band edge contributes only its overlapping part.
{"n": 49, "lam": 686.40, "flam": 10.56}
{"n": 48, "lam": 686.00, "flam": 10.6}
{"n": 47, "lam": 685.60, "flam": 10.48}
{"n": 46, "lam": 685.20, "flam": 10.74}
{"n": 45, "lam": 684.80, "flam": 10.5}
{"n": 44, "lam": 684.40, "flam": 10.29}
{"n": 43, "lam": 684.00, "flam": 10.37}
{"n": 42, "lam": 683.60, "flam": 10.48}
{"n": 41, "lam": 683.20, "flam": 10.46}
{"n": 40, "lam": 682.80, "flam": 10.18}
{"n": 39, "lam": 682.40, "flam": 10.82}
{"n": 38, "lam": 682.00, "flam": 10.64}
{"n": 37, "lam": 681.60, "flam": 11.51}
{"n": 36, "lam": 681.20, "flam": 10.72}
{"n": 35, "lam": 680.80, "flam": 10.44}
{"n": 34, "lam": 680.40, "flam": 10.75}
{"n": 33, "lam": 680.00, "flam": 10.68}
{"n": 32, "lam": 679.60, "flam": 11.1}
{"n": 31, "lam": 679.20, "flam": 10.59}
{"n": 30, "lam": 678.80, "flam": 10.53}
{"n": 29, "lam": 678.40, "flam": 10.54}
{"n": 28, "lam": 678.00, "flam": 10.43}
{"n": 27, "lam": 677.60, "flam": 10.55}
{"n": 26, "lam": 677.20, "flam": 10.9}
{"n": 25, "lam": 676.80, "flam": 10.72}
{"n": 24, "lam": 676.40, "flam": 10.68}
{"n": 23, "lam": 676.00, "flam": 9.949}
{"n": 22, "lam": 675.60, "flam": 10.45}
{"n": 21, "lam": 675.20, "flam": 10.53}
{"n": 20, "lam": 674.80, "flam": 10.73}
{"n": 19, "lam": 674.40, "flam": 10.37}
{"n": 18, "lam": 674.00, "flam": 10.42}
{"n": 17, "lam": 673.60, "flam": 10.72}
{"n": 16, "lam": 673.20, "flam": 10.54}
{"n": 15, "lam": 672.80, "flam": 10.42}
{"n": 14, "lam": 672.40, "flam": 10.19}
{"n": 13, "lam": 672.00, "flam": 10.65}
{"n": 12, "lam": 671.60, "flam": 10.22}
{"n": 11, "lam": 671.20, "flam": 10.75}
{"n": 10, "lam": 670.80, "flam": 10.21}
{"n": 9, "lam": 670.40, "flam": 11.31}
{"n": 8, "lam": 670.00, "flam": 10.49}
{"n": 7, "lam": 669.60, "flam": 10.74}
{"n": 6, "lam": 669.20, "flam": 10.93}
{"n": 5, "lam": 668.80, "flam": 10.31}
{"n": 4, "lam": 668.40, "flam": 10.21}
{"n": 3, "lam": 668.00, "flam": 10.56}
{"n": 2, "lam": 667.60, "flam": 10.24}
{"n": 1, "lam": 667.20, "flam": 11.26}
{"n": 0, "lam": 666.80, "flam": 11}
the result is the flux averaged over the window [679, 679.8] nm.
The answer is 10.8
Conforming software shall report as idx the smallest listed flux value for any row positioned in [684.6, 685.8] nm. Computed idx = 10.48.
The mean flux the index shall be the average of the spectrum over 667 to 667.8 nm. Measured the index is 10.8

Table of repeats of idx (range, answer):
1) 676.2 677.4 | 10.68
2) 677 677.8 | 10.55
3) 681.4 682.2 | 10.64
